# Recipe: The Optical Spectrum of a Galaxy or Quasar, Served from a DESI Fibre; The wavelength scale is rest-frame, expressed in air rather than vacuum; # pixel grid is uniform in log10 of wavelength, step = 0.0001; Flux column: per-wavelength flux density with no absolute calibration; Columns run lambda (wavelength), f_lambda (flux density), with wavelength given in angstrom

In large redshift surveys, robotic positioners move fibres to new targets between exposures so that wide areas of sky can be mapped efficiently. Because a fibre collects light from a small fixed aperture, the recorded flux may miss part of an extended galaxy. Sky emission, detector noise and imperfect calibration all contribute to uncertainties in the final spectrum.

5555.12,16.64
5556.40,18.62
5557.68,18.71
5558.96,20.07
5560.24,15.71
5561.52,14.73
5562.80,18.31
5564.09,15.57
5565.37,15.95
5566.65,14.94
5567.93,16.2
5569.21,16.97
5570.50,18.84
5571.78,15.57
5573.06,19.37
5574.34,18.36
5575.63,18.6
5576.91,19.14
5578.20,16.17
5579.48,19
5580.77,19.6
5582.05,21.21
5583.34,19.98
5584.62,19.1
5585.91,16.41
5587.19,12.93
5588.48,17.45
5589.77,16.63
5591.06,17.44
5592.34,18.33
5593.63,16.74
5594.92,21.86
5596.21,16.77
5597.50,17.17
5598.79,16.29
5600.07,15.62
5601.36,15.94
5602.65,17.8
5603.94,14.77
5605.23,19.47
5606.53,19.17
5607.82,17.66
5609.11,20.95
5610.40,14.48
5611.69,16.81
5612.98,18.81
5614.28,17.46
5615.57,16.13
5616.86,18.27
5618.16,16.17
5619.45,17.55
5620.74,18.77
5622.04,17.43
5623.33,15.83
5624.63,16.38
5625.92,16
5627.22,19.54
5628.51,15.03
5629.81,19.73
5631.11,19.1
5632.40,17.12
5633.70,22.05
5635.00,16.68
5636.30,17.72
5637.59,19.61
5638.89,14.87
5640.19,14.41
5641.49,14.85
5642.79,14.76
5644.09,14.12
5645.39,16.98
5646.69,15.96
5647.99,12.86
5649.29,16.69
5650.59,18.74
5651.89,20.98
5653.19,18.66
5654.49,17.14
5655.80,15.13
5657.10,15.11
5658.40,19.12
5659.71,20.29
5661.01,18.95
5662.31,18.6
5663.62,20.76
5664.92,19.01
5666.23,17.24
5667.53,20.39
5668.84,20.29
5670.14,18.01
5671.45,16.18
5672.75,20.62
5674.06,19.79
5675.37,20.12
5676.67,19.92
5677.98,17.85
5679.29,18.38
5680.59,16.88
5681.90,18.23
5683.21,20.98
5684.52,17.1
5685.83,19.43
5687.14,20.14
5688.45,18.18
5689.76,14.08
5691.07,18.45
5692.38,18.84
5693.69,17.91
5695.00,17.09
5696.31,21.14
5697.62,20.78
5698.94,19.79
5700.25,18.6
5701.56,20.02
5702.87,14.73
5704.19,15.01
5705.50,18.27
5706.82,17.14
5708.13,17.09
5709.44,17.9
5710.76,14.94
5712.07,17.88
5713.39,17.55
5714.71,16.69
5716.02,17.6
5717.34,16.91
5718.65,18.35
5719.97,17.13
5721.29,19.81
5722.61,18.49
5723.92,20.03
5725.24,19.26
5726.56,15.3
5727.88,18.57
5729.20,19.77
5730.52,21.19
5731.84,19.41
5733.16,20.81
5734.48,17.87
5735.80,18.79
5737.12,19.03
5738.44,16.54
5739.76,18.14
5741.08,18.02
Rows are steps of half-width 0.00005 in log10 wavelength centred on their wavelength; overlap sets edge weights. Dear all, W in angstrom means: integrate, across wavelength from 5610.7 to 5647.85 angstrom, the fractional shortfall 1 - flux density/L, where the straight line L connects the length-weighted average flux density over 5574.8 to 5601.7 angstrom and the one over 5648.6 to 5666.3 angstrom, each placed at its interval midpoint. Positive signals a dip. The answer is 2.3 angstrom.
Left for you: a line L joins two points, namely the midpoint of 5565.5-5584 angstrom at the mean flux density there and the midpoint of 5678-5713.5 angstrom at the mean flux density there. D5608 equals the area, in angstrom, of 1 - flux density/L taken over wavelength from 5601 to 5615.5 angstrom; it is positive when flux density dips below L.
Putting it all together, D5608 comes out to 0.4 angstrom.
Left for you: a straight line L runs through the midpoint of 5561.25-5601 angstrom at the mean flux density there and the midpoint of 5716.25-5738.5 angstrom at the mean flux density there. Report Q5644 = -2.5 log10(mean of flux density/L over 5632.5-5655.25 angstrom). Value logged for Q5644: 0.07 mag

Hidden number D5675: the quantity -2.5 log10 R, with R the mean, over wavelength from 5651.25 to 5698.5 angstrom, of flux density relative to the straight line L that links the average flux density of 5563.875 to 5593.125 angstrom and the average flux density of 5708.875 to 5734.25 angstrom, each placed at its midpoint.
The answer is -0.04 mag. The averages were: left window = 17.6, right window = 18.3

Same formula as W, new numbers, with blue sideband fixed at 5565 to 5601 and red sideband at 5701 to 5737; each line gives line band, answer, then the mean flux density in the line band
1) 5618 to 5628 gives 0.3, 17.2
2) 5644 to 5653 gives 0.5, 16.9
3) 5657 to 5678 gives -1.4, 19.1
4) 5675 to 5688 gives -0.7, 18.9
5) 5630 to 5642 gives 0.2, 17.5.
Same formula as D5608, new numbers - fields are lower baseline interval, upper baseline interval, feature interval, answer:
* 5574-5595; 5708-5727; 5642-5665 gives 0.6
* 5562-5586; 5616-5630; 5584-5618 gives 0.4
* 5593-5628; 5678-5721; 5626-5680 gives -0.7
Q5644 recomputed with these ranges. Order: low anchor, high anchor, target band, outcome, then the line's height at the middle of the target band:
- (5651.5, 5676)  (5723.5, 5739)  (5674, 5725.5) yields 0.036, 18.8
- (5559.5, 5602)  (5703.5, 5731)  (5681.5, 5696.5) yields -0.039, 17.7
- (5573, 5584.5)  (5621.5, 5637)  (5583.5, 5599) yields 0.081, 18.7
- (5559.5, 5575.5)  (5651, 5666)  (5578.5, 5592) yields -0.052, 17.1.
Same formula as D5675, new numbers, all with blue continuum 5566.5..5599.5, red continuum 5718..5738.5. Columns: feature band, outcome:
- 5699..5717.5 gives 0.09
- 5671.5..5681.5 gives -0.03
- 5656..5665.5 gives -0.02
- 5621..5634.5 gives 0.02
